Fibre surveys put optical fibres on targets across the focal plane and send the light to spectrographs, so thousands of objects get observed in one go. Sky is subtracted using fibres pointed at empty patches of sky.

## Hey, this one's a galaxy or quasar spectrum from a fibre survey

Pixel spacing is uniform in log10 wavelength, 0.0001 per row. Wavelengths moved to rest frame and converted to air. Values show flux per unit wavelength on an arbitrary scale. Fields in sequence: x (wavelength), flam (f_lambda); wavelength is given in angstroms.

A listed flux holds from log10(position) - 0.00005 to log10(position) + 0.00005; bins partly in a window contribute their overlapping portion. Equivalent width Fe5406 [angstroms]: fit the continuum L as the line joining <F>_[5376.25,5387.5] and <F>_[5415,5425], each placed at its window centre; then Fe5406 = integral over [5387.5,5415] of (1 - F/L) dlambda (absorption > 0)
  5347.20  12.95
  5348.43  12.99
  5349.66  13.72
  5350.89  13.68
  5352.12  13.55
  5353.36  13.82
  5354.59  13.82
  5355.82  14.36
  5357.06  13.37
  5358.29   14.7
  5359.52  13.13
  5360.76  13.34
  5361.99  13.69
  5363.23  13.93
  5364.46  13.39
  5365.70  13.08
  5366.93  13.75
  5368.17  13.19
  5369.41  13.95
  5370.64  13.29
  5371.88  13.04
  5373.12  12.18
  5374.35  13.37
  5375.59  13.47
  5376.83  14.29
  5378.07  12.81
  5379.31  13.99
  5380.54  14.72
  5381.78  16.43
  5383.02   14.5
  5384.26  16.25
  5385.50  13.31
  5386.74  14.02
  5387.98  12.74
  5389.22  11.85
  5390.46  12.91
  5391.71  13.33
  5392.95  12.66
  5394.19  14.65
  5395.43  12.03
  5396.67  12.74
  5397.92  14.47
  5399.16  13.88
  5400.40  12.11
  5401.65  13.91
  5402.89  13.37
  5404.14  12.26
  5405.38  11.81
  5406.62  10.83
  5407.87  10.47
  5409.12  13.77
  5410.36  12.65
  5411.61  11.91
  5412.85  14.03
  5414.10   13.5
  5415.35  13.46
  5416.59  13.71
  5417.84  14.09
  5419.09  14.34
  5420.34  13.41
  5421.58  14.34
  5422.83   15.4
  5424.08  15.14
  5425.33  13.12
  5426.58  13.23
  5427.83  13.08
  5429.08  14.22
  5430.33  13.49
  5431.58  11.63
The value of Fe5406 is 2.9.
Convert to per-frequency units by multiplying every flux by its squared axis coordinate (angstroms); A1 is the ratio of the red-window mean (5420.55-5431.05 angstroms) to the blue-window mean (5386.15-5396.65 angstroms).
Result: 1.09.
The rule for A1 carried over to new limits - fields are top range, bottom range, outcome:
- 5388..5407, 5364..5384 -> 0.94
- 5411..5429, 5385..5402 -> 1.06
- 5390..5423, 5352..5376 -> 0.99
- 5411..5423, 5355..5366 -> 1.03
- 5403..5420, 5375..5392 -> 0.93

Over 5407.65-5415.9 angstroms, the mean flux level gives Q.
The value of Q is 12.9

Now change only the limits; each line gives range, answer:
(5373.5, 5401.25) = 13.6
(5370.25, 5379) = 13.2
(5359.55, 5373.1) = 13.4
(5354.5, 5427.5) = 13.5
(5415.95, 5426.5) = 14.1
